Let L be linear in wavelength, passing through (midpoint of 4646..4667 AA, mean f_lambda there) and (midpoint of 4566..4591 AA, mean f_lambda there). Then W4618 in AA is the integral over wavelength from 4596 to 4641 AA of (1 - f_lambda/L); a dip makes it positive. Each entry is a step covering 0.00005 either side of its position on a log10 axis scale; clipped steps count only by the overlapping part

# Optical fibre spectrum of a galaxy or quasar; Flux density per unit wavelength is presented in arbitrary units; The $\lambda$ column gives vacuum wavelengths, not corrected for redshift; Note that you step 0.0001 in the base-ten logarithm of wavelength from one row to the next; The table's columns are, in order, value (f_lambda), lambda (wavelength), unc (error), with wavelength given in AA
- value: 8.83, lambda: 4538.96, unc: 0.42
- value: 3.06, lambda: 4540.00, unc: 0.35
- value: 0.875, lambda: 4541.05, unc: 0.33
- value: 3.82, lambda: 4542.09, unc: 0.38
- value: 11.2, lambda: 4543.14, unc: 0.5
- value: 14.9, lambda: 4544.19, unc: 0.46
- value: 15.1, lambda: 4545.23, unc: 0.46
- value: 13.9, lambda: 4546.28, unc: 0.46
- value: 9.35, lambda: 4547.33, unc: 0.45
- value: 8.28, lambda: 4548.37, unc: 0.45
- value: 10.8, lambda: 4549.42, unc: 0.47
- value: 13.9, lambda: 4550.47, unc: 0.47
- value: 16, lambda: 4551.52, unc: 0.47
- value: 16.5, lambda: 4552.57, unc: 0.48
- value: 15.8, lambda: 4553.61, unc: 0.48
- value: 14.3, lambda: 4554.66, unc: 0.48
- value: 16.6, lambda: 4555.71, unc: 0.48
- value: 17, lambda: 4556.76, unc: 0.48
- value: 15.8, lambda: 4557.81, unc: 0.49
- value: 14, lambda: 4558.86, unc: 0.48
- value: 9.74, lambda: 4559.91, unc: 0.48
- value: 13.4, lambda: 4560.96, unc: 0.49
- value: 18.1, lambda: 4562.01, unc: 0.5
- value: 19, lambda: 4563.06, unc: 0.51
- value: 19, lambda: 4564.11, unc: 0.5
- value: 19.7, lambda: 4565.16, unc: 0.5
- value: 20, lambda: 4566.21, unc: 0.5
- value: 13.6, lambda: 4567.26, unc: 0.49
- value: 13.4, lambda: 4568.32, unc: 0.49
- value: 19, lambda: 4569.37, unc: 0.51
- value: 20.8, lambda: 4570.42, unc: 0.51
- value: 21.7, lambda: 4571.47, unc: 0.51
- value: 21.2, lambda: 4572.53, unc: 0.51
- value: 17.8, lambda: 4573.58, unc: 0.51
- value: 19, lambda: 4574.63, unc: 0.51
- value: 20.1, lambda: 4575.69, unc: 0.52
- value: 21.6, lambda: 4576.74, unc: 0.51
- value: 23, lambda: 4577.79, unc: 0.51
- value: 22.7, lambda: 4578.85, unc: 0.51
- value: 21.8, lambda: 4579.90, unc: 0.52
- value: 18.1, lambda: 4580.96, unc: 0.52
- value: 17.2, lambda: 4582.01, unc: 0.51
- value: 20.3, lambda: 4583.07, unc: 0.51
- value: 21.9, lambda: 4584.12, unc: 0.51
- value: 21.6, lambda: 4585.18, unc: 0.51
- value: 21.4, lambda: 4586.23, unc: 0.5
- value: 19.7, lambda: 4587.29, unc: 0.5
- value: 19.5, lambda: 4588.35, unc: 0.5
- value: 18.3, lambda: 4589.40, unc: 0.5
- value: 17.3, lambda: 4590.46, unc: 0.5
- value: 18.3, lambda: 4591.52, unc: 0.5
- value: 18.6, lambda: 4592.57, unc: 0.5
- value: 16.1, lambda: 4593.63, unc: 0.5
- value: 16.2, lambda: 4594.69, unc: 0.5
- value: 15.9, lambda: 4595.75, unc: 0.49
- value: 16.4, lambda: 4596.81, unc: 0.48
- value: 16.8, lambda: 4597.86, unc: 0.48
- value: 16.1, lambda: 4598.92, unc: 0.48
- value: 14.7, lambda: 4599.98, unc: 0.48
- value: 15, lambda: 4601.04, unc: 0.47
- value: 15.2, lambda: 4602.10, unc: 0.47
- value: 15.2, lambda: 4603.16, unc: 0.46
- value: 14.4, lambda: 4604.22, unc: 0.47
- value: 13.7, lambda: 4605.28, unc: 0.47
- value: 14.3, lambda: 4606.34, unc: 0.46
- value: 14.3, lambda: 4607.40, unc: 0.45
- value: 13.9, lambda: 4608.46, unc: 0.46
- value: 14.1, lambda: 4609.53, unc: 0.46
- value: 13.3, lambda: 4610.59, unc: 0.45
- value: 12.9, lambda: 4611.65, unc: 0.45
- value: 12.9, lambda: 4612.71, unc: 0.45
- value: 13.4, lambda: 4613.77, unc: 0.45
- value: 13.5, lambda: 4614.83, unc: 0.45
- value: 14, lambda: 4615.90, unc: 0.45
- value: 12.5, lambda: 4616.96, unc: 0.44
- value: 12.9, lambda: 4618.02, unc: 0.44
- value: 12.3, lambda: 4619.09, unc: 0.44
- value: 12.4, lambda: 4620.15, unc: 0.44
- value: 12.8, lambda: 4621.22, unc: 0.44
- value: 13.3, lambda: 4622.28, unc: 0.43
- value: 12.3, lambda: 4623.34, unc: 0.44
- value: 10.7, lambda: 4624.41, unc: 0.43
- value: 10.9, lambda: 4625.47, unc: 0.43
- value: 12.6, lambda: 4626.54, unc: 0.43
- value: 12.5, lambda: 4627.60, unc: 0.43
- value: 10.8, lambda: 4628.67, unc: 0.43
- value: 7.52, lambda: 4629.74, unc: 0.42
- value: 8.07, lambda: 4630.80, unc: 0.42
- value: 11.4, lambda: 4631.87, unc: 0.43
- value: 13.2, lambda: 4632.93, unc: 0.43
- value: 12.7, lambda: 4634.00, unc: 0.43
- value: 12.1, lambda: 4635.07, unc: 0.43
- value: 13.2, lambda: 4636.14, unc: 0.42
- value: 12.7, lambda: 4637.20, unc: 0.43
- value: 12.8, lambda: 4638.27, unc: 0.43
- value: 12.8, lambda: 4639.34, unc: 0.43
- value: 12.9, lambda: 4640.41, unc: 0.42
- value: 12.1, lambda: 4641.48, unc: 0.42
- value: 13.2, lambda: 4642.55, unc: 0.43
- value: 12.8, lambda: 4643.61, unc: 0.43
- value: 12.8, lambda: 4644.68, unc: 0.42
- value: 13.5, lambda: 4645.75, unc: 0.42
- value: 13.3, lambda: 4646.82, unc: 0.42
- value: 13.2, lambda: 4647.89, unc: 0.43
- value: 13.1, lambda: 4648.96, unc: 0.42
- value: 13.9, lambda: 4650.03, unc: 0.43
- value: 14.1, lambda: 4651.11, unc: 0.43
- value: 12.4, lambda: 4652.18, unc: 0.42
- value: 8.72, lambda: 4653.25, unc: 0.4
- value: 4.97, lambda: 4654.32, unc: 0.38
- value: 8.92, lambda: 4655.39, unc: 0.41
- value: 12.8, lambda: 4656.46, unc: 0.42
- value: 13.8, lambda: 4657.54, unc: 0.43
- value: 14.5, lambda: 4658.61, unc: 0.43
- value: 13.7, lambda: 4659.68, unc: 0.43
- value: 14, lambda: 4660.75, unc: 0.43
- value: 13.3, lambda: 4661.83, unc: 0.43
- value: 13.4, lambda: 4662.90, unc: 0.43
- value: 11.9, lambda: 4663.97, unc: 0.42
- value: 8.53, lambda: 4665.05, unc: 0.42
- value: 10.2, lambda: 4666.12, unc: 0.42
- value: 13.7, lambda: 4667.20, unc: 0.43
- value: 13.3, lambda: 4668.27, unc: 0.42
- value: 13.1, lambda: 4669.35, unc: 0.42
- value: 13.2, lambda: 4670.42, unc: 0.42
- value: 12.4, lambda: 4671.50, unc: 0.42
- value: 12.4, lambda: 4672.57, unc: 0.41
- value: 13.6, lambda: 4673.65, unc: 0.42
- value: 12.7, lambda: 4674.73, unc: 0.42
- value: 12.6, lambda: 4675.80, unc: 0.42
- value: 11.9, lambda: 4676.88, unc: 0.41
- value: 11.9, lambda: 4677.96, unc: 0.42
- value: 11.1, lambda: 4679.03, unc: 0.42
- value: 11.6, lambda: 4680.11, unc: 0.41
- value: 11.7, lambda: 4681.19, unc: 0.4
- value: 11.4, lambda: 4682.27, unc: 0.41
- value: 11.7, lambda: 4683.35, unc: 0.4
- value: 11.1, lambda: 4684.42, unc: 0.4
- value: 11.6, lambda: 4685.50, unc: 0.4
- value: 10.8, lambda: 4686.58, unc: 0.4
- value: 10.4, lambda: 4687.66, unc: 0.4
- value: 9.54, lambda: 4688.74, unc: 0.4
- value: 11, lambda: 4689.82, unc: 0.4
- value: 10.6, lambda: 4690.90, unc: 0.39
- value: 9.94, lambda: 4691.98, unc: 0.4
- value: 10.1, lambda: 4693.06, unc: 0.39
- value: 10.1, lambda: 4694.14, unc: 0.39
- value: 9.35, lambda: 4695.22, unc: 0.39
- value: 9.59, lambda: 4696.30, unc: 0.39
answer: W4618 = 7.6 AA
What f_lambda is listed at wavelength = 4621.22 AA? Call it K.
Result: 12.8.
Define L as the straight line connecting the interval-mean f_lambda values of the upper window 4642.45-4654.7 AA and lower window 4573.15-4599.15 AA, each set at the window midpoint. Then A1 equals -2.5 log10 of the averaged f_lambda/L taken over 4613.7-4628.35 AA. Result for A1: 0.21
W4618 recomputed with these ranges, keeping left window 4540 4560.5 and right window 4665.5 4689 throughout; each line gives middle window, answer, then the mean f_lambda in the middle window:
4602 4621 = -2.30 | 13.6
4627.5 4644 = 0.19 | 11.9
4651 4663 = 0.05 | 11.9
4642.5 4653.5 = -0.83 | 12.9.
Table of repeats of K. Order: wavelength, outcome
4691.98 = 9.94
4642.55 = 13.2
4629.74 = 7.52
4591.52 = 18.3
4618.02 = 12.9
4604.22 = 14.4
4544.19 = 14.9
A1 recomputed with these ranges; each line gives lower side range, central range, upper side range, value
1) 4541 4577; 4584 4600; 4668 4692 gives -0.24 mag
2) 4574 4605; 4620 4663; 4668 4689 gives 0.19 mag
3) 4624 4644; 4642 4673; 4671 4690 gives -0.06 mag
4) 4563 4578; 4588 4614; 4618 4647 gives 0.02 mag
